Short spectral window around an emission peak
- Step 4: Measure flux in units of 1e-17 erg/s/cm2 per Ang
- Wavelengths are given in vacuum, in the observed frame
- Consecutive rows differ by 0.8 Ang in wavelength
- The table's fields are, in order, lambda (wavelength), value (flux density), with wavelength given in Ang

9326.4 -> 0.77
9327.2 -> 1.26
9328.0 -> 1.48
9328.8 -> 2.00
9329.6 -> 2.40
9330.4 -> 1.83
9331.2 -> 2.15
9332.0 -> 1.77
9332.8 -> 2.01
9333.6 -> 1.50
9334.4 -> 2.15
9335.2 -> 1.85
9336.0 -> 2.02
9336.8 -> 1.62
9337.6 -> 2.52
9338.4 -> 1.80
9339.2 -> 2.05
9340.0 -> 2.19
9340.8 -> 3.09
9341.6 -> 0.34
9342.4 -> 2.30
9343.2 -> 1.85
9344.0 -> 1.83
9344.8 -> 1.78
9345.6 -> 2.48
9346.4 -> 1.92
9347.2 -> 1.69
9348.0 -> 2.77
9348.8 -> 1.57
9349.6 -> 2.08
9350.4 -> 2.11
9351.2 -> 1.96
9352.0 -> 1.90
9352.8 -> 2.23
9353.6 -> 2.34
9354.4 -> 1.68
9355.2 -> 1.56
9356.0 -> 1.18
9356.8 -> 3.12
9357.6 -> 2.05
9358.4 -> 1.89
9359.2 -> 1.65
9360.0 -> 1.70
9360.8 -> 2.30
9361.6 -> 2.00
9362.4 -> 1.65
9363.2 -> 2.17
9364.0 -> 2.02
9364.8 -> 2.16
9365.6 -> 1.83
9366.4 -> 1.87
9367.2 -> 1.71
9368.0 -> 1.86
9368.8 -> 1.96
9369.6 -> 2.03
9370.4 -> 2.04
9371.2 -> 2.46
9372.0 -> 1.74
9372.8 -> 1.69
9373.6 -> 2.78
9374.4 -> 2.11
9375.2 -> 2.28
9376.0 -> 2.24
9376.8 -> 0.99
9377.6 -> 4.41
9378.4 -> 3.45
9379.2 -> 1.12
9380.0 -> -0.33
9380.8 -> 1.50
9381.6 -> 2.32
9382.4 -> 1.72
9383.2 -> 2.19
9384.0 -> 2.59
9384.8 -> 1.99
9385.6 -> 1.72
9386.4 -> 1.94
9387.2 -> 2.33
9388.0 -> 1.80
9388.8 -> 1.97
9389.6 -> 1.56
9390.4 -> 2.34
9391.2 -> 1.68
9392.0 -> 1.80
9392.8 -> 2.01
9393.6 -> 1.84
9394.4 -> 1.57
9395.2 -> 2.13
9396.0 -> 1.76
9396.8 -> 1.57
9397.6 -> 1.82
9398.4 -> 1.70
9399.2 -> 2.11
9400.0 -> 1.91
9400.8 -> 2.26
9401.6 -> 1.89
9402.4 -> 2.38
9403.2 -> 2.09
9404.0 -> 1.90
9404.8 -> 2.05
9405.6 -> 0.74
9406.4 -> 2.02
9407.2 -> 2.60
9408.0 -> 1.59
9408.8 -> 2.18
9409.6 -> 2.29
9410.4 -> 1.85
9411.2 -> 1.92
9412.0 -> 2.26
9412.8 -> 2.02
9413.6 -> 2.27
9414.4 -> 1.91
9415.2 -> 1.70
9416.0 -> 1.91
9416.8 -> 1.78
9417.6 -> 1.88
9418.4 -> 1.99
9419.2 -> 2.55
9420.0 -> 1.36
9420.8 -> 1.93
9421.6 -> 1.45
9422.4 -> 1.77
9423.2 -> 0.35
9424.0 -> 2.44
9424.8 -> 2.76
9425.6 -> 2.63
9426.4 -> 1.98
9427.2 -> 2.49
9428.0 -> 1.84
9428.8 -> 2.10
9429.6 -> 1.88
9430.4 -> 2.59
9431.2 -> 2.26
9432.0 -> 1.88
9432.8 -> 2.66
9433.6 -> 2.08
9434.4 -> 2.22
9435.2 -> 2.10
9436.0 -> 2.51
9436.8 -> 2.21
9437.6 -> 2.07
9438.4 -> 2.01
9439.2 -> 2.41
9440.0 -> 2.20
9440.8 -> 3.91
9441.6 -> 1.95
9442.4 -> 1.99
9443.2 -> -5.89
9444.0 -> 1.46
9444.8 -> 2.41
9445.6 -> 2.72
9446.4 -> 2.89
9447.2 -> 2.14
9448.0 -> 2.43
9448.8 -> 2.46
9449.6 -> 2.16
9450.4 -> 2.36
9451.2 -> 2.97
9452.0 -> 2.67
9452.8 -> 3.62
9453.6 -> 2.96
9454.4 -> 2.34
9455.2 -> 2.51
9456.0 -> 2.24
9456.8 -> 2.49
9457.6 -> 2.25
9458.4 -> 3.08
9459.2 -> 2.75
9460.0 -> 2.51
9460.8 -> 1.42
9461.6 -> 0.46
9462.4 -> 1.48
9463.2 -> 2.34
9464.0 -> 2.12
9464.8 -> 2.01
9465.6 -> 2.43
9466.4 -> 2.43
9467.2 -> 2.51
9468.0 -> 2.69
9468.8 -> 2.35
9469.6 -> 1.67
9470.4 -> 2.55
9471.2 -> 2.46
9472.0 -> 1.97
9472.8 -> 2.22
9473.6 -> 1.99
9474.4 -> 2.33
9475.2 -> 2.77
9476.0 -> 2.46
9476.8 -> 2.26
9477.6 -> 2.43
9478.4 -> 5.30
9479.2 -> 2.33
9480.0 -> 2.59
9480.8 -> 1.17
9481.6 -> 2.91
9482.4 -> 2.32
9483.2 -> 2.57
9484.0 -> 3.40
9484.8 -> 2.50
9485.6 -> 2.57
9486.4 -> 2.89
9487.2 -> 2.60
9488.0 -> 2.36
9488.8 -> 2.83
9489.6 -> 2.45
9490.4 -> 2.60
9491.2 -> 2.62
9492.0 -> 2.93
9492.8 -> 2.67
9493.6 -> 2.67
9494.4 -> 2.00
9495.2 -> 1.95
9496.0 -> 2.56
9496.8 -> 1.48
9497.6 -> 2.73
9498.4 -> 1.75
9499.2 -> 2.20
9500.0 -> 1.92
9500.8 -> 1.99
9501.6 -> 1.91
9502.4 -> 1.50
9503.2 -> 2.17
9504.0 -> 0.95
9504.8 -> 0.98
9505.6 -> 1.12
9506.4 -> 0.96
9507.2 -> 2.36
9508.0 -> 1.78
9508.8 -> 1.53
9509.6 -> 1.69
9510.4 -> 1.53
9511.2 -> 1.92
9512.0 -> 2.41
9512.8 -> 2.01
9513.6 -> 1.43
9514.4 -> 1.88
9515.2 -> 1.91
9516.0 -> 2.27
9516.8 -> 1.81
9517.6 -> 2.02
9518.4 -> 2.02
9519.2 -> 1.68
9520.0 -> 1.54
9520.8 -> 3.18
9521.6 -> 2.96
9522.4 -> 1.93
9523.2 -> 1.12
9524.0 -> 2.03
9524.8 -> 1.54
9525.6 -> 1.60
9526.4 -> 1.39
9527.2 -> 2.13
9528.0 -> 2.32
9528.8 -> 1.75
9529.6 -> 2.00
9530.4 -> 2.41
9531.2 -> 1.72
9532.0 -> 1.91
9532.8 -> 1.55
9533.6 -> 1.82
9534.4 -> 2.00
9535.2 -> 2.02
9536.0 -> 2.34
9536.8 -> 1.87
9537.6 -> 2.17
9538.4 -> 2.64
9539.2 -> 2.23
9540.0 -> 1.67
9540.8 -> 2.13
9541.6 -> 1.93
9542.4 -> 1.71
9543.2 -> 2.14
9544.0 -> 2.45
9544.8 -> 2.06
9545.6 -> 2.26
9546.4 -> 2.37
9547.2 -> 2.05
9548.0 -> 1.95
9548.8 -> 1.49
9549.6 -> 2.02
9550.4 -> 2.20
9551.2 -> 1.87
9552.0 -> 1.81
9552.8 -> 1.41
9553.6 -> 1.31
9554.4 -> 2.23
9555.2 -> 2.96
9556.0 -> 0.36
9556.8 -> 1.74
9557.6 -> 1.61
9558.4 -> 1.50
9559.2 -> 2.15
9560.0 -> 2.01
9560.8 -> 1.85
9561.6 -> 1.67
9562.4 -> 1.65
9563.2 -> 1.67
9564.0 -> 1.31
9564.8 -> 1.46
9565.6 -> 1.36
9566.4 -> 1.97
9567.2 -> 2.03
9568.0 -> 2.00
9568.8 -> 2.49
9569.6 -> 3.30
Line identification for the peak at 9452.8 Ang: H-alpha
